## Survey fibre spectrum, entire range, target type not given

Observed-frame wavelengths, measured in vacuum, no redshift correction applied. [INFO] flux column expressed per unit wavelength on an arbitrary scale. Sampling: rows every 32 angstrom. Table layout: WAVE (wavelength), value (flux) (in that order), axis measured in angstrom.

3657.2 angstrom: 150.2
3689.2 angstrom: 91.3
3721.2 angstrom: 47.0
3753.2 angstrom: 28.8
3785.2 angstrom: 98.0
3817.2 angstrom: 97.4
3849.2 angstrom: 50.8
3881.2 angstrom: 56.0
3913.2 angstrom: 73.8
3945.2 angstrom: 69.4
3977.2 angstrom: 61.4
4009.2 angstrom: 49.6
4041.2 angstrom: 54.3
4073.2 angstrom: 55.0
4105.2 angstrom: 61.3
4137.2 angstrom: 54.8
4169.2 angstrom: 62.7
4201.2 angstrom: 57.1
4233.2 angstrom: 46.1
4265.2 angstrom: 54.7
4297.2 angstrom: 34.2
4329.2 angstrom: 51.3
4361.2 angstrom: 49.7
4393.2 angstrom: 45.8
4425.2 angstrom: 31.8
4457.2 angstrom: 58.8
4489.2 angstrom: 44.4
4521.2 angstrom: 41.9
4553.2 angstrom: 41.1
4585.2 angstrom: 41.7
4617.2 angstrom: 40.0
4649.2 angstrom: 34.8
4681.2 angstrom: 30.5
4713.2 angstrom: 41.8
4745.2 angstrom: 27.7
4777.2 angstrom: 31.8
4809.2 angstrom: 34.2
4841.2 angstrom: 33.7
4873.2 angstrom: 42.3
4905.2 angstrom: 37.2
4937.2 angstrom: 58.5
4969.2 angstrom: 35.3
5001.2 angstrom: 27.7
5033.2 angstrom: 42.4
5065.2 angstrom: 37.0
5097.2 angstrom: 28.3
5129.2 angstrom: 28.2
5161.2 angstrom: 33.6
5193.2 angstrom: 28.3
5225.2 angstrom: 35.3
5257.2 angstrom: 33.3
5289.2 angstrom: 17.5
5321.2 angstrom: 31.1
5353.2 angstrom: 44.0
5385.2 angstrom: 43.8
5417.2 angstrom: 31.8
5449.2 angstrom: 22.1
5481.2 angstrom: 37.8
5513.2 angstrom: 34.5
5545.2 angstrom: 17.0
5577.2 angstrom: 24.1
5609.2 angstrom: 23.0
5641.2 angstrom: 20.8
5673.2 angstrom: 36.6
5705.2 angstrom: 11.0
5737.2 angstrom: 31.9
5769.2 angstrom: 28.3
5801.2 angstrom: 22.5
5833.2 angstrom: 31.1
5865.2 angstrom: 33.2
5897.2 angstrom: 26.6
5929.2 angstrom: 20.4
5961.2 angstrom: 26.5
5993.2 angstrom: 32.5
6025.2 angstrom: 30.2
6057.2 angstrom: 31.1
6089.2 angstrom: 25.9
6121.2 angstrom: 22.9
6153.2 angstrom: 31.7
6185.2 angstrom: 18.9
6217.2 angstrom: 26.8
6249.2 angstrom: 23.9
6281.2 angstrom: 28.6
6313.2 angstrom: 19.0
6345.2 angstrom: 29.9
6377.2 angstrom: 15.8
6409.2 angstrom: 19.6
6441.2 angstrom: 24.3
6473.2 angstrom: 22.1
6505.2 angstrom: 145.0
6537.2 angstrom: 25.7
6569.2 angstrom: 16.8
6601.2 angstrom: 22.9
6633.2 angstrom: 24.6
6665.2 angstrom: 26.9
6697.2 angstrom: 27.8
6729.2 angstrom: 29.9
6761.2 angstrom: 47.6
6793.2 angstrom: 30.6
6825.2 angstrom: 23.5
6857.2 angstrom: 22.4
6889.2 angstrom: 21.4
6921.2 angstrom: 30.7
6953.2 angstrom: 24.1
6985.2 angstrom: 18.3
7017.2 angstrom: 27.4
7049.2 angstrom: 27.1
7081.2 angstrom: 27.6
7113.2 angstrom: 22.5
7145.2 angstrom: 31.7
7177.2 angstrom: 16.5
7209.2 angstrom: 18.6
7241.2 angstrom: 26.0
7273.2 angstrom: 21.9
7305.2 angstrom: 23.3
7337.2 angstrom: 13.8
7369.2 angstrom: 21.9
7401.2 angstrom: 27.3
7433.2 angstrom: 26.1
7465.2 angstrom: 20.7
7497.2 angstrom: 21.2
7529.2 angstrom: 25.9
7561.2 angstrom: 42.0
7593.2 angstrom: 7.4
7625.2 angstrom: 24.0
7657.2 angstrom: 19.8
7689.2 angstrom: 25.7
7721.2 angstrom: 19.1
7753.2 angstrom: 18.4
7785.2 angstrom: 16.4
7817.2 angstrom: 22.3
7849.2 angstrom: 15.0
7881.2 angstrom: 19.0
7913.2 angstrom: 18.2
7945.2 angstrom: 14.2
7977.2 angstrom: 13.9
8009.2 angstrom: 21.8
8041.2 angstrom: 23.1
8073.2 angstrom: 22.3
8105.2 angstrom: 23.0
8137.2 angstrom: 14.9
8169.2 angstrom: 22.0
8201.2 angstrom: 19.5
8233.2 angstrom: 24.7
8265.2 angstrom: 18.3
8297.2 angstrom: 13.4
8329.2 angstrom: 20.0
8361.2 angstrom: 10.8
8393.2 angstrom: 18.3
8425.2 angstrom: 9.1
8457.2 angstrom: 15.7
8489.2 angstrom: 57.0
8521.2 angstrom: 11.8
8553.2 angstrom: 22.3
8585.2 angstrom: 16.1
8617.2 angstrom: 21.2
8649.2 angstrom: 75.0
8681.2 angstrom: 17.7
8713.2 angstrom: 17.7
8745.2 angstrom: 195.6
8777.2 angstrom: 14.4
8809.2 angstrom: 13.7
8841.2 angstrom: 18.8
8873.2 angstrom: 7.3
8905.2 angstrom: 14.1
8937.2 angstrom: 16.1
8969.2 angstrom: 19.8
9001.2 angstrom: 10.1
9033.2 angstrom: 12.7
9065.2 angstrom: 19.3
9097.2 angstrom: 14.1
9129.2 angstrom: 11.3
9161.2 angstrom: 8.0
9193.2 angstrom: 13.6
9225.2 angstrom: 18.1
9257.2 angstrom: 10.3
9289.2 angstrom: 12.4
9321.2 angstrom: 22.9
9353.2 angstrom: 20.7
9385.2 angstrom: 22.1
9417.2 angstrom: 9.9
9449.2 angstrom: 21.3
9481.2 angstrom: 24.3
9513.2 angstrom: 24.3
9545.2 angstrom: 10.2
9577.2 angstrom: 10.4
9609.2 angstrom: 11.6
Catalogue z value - 0.744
